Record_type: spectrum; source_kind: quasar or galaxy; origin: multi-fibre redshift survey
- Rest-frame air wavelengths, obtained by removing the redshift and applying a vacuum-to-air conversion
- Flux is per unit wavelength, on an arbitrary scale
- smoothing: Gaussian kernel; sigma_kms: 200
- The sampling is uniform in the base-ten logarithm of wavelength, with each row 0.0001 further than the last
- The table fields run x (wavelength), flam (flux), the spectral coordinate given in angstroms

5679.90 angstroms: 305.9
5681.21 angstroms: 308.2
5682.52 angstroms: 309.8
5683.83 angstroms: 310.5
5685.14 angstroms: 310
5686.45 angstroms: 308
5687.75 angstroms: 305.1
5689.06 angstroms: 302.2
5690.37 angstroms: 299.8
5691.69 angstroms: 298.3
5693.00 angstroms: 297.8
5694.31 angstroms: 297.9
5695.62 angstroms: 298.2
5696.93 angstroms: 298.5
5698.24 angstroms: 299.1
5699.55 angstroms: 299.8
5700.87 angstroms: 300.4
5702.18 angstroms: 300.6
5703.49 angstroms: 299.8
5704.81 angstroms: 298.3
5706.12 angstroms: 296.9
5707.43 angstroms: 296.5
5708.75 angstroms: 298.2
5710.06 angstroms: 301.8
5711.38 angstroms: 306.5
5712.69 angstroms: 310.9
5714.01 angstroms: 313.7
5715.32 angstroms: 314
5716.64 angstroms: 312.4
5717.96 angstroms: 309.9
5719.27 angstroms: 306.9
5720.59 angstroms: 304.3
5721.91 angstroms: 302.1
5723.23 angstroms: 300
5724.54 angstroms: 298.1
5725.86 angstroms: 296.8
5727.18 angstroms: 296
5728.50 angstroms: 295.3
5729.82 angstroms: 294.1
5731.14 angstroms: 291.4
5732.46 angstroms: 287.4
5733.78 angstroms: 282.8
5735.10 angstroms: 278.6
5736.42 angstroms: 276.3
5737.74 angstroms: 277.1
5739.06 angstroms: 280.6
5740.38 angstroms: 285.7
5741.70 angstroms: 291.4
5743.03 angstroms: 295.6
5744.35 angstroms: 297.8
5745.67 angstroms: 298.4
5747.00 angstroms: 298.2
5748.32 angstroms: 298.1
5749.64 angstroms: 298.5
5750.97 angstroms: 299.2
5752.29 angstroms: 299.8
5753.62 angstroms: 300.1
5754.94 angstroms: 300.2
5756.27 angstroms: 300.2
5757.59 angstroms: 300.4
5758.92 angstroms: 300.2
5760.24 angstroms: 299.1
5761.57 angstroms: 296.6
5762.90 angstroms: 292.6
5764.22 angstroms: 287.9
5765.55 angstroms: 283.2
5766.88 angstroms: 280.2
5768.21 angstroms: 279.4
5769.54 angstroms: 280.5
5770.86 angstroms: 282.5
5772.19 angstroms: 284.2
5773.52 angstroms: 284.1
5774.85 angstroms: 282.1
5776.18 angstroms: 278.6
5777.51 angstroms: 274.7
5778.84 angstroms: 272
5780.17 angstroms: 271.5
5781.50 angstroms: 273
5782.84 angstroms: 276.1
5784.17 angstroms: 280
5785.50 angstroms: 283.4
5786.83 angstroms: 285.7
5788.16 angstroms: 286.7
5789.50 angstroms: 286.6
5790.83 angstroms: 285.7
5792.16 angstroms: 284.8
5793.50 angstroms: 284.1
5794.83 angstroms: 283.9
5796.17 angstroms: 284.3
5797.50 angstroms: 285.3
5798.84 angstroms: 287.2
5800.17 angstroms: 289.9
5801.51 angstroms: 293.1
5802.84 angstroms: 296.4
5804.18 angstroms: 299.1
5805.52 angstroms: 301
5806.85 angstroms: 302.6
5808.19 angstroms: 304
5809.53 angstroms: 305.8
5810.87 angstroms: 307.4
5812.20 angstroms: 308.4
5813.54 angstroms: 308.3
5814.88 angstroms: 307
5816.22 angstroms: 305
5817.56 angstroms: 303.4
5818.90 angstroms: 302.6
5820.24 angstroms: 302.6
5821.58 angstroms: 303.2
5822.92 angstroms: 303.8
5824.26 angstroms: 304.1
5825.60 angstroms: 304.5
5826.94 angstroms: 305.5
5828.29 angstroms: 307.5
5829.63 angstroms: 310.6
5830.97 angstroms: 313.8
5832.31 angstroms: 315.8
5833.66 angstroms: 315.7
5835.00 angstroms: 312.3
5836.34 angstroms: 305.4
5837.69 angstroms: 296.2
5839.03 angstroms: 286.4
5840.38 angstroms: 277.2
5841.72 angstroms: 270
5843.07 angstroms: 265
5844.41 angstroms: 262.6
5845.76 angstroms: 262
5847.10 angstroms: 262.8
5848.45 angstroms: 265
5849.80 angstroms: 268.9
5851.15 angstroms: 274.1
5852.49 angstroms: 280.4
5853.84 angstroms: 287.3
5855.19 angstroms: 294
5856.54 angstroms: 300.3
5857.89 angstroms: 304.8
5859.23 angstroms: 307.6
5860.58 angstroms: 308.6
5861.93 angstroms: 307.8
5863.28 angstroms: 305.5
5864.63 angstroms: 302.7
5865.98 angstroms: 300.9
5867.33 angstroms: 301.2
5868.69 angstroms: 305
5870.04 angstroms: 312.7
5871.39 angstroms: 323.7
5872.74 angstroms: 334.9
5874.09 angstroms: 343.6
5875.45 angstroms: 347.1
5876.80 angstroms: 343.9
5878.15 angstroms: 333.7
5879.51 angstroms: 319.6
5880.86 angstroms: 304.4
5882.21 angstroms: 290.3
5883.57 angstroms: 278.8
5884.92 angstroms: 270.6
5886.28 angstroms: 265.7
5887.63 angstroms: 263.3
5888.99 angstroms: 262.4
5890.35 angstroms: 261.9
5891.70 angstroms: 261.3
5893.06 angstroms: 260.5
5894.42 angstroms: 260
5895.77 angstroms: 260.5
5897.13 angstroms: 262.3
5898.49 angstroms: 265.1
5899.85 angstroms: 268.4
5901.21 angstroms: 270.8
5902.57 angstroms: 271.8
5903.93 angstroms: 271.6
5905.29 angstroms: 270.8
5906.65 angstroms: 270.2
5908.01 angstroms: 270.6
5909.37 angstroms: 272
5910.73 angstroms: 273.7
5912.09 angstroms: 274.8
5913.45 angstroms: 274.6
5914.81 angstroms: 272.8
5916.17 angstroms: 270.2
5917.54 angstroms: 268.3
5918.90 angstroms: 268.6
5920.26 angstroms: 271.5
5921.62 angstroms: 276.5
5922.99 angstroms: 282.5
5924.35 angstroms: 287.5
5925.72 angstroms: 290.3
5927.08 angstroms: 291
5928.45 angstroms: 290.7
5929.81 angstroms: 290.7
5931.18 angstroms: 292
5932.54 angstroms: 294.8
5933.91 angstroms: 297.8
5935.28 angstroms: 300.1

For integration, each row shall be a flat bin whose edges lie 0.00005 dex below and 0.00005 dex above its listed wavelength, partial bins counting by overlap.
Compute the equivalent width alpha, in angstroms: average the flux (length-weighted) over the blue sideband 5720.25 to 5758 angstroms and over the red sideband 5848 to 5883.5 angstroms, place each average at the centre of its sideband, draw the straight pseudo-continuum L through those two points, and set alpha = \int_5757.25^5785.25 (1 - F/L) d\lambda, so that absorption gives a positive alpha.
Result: 1.3 angstroms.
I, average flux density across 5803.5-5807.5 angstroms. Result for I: 301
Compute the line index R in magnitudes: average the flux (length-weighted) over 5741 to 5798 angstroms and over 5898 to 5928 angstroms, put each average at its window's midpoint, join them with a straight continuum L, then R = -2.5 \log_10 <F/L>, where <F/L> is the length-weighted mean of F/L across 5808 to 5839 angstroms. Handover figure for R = -0.09 mag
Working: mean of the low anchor 288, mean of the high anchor 274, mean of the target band 306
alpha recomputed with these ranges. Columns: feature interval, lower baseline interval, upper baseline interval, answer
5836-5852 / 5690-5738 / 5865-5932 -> 0.8 angstroms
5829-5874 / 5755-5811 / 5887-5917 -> -3.2 angstroms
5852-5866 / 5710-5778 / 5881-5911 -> -1.3 angstroms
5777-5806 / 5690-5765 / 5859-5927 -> 0.8 angstroms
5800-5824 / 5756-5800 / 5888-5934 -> -1.8 angstroms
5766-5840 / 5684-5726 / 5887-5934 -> -1.3 angstroms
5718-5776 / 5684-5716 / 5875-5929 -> 0.9 angstroms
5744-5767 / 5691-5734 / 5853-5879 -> 0.6 angstroms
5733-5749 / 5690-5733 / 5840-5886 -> 0.6 angstroms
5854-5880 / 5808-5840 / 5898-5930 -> -2.1 angstroms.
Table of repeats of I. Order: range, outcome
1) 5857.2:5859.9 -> 307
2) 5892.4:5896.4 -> 261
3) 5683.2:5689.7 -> 308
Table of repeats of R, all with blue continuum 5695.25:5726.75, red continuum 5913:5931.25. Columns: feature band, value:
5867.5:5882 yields -0.141 mag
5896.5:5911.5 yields 0.049 mag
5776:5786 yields 0.074 mag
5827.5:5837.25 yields -0.077 mag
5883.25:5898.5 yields 0.077 mag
